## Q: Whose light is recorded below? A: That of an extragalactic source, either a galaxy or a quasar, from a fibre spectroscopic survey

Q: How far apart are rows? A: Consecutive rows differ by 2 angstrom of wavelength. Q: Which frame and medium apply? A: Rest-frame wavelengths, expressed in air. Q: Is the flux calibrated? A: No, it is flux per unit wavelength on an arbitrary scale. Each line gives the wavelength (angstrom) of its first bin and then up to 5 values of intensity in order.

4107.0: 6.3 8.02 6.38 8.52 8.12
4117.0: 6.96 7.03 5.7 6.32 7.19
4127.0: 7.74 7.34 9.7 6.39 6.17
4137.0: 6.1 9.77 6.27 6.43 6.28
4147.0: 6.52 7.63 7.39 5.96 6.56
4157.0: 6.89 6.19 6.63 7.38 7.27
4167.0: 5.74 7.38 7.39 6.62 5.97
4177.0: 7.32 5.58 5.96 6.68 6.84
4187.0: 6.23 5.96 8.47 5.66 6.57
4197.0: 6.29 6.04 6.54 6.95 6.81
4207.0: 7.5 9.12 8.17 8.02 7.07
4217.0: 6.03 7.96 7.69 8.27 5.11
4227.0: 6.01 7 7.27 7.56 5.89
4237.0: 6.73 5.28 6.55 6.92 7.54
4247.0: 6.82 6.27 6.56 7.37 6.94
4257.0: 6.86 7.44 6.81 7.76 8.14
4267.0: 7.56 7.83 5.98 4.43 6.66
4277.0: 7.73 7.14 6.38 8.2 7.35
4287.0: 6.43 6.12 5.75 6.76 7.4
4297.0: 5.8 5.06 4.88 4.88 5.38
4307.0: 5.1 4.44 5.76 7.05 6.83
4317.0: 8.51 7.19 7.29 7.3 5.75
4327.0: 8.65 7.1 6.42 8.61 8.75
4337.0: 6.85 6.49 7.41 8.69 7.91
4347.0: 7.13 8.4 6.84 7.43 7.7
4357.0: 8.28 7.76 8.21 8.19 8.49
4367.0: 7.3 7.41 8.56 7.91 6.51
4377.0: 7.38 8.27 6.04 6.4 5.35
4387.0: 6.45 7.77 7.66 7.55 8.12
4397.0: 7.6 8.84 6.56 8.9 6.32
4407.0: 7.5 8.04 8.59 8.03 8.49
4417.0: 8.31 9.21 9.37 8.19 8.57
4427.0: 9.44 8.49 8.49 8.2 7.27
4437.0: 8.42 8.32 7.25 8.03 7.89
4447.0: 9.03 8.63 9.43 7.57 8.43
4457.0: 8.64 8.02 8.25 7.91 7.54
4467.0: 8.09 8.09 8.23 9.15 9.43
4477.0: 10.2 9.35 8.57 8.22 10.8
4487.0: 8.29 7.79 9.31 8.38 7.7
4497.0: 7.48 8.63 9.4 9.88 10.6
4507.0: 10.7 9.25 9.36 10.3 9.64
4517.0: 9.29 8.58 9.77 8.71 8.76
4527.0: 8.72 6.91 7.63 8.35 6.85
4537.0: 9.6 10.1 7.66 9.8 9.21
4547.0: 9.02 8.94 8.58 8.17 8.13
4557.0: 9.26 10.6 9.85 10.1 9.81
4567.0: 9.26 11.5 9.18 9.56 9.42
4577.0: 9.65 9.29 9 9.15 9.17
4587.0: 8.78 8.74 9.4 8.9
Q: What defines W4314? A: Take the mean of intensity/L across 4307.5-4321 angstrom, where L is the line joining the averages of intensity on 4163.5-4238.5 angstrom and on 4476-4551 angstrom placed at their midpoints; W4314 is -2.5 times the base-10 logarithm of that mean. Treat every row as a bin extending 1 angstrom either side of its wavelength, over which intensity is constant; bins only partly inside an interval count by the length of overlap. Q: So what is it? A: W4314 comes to 0.15 mag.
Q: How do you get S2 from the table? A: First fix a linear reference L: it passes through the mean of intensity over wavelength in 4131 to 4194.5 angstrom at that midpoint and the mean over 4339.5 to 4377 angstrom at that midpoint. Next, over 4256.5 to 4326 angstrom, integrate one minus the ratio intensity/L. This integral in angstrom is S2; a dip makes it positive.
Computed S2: 7.8 angstrom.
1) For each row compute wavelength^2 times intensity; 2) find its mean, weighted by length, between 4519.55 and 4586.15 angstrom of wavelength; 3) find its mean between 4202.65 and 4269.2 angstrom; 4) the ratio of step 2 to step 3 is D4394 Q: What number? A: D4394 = 1.5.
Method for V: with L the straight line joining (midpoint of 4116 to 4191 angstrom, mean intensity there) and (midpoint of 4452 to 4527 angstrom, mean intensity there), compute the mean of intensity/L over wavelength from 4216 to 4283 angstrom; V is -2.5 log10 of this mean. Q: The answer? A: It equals 0.08 mag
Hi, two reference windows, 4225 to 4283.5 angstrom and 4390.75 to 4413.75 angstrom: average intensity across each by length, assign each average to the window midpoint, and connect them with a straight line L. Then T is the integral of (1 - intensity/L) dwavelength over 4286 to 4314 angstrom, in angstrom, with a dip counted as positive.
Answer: 5.4 angstrom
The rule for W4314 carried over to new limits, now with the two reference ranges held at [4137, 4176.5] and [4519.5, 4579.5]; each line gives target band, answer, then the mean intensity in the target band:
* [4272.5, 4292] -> 0.13 mag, 6.68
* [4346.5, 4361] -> 0.04 mag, 7.71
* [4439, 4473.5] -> 0.04 mag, 8.23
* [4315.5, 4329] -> 0.05 mag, 7.4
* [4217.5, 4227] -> 0.02 mag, 7.06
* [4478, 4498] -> 0.02 mag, 8.59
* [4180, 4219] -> 0.03 mag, 6.92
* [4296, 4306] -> 0.42 mag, 5.2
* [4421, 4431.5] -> -0.04 mag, 8.71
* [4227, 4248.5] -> 0.09 mag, 6.71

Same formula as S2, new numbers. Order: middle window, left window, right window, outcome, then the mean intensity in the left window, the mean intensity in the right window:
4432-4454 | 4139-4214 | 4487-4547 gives 0.7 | 6.83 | 8.9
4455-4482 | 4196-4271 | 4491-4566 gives 0.2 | 7.03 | 9.02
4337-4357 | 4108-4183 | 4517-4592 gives 1.1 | 6.94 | 9.06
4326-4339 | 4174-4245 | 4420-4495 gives 0.0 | 6.81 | 8.51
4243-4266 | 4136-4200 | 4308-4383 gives -0.3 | 6.69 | 7.41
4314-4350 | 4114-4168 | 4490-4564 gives 2.0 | 6.95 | 9.01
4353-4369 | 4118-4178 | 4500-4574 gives 0.5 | 6.91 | 9.22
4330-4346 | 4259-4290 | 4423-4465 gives -0.4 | 6.98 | 8.29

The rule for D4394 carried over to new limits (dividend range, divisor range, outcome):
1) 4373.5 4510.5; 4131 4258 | 1.36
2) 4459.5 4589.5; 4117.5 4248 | 1.54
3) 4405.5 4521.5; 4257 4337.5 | 1.39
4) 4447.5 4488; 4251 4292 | 1.36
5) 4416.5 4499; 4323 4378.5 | 1.17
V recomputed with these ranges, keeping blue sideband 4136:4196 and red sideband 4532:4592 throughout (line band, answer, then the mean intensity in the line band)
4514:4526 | -0.022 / 9.12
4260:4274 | 0.064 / 6.93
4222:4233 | 0.047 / 6.81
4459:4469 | 0.081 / 7.97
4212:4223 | -0.059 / 7.44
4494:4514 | -0.058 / 9.33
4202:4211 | -0.101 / 7.66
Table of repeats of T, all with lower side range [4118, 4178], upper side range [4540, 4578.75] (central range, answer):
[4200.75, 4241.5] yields 1.7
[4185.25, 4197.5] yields 1.0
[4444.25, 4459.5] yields 0.4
